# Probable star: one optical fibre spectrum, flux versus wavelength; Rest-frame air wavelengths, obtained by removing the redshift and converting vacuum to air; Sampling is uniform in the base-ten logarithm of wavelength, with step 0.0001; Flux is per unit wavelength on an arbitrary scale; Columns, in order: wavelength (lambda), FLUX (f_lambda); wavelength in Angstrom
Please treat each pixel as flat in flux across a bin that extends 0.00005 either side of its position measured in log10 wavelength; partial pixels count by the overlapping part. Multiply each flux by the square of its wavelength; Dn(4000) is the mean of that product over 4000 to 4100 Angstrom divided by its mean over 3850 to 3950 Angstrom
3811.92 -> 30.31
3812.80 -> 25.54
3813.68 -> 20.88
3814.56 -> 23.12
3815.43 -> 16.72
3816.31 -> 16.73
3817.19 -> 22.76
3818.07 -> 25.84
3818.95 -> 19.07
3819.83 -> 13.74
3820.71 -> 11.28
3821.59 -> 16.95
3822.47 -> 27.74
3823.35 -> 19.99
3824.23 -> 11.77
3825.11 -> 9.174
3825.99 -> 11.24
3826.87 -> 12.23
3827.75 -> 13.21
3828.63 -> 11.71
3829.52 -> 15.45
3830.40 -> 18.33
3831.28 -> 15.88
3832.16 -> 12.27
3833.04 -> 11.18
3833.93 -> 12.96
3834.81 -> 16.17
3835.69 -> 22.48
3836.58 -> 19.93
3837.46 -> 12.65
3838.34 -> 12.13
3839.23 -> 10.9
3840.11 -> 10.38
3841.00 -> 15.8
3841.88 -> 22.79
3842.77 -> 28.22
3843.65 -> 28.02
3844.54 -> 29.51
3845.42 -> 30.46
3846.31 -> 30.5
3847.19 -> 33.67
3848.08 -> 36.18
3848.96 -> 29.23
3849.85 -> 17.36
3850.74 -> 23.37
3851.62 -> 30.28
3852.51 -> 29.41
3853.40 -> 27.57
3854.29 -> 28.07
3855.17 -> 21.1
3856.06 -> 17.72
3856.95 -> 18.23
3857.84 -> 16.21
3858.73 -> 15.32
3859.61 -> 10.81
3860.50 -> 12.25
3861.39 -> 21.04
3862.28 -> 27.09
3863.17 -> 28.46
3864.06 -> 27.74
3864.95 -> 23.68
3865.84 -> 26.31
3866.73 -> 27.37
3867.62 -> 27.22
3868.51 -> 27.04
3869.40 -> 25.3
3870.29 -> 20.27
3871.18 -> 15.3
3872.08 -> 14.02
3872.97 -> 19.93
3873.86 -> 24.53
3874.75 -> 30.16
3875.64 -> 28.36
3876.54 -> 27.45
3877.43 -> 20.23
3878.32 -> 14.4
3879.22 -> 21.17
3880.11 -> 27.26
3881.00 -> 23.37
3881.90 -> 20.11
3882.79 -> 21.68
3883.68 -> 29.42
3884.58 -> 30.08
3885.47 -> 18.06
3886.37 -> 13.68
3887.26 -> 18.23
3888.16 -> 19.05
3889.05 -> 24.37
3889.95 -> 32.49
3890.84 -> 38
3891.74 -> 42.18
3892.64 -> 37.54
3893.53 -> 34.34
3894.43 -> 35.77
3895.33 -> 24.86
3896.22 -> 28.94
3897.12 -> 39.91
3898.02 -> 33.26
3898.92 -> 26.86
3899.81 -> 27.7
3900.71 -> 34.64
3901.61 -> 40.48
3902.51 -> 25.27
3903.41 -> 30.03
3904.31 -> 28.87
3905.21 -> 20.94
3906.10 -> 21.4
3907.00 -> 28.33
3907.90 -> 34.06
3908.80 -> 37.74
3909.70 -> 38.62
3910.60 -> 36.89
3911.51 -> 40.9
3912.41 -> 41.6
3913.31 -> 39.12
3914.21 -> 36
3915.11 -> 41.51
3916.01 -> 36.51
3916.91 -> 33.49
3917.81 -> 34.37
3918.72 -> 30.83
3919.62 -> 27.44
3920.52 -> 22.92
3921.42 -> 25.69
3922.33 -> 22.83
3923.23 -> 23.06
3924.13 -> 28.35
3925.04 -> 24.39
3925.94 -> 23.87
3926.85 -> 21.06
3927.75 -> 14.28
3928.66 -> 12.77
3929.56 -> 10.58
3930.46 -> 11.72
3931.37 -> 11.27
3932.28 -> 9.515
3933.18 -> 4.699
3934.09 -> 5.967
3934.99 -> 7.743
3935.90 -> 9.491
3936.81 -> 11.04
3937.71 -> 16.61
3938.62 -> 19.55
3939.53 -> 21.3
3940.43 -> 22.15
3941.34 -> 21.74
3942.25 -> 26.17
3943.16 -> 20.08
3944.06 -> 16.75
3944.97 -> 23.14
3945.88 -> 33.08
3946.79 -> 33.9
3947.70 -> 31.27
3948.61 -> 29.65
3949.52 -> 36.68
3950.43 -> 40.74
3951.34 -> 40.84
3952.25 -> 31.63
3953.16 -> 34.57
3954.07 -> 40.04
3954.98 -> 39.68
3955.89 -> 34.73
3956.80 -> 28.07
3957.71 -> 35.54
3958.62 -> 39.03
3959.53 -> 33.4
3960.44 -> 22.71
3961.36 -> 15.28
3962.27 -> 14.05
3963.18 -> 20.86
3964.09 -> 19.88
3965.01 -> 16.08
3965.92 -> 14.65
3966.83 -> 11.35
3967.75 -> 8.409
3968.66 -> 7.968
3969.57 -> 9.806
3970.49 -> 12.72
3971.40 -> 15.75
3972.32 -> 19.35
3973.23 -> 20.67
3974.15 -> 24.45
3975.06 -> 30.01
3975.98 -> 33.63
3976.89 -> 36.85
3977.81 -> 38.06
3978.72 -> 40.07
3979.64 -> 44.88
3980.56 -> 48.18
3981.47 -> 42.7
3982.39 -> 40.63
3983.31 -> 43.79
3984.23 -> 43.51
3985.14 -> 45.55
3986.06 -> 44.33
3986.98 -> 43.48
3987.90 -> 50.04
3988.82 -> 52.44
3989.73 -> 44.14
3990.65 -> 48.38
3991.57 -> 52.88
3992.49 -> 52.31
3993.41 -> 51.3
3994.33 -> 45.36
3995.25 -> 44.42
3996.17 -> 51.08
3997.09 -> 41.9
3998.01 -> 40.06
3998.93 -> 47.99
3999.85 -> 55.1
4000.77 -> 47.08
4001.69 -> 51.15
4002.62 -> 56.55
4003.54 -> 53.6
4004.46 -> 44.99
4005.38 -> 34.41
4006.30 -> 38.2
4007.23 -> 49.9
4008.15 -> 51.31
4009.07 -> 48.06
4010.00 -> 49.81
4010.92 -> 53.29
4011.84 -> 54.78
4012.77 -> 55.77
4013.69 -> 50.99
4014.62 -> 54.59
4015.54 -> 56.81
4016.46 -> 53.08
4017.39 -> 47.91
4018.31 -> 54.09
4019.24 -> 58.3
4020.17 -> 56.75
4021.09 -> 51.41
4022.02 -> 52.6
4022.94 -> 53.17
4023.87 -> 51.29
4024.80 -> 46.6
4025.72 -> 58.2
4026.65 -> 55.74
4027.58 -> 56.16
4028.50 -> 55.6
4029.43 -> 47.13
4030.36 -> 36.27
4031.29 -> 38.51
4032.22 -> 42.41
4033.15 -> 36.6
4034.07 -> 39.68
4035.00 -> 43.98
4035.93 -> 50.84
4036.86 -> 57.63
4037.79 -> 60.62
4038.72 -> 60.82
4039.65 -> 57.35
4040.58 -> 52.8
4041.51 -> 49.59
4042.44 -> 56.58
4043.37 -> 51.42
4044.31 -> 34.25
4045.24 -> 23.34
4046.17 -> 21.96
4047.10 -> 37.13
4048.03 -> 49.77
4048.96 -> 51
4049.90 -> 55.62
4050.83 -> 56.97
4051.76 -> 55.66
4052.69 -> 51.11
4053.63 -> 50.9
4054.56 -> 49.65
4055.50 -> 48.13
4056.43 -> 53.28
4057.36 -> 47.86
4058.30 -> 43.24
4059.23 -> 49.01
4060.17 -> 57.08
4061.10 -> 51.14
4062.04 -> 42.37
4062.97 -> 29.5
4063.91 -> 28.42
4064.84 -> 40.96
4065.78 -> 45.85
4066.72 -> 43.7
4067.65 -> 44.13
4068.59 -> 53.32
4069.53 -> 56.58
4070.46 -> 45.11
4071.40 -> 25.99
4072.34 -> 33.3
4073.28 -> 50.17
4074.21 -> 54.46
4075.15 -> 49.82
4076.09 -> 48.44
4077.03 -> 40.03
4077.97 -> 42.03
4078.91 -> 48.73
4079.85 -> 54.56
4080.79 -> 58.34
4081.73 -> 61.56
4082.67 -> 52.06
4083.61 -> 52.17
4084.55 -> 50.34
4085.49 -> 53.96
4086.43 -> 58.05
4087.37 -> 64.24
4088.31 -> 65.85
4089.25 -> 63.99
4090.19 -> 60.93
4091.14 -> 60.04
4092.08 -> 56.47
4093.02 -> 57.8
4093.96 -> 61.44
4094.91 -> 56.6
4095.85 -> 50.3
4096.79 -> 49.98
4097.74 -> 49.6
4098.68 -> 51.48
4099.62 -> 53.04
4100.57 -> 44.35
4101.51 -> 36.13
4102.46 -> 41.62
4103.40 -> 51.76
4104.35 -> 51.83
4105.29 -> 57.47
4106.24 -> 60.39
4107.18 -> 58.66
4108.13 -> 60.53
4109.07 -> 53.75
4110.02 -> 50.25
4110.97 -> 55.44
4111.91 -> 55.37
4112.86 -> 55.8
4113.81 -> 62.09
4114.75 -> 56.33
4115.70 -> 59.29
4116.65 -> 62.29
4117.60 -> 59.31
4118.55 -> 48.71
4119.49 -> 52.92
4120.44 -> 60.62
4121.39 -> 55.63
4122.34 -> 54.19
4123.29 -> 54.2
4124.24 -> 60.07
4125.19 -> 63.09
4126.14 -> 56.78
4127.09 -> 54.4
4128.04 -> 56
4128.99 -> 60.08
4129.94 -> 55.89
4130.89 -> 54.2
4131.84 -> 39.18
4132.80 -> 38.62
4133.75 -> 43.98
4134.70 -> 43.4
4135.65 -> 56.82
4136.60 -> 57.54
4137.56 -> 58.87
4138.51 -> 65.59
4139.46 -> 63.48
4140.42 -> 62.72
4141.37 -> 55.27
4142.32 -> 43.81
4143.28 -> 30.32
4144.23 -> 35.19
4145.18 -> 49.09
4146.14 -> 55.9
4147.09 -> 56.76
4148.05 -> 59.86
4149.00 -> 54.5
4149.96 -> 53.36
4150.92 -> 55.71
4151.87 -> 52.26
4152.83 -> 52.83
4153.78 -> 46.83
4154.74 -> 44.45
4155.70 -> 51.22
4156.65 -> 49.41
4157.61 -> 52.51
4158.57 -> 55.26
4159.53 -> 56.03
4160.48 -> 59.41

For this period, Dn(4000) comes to 2.15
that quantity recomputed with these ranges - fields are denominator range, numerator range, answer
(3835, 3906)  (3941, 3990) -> 1.29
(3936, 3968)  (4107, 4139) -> 2.33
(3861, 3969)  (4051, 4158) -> 2.22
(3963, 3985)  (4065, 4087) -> 1.88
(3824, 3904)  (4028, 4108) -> 2.35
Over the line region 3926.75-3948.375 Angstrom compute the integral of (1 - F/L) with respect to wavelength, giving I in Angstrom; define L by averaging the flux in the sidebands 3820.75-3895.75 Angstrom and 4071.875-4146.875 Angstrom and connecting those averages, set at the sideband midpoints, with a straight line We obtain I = 10.0 Angstrom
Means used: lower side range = 22.2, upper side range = 53.5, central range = 17.4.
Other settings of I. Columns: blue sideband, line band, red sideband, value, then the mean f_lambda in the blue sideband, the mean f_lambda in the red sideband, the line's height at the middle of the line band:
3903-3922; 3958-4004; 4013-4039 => 8.87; 32.7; 51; 43.7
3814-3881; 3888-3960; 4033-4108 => 5.43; 20.7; 49.8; 30.7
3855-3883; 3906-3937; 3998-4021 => 6.97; 21.9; 50.8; 32.7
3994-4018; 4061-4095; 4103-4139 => 1.81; 49.2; 55.3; 53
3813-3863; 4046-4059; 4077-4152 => -0.62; 19.6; 54.2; 46.4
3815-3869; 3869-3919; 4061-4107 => -3.66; 20.3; 50.3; 26.8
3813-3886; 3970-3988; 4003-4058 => 2.56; 20.9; 49.4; 41.3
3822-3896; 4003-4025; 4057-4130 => -4.61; 22.3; 52.3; 42.1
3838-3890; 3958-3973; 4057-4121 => 7.52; 23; 51.6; 35.9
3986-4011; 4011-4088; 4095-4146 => 1.58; 48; 53.2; 50.2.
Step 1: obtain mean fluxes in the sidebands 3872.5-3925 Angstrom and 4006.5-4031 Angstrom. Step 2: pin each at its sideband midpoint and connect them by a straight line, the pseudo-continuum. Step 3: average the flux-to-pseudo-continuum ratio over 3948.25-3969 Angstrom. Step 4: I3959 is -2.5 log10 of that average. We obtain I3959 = 0.437 mag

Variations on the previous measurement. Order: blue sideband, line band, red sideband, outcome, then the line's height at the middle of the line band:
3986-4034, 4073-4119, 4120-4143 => -0.025 mag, 53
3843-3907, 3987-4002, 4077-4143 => -0.193 mag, 40.5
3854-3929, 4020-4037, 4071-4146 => -0.125 mag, 43.4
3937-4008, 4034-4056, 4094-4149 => -0.122 mag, 43.6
